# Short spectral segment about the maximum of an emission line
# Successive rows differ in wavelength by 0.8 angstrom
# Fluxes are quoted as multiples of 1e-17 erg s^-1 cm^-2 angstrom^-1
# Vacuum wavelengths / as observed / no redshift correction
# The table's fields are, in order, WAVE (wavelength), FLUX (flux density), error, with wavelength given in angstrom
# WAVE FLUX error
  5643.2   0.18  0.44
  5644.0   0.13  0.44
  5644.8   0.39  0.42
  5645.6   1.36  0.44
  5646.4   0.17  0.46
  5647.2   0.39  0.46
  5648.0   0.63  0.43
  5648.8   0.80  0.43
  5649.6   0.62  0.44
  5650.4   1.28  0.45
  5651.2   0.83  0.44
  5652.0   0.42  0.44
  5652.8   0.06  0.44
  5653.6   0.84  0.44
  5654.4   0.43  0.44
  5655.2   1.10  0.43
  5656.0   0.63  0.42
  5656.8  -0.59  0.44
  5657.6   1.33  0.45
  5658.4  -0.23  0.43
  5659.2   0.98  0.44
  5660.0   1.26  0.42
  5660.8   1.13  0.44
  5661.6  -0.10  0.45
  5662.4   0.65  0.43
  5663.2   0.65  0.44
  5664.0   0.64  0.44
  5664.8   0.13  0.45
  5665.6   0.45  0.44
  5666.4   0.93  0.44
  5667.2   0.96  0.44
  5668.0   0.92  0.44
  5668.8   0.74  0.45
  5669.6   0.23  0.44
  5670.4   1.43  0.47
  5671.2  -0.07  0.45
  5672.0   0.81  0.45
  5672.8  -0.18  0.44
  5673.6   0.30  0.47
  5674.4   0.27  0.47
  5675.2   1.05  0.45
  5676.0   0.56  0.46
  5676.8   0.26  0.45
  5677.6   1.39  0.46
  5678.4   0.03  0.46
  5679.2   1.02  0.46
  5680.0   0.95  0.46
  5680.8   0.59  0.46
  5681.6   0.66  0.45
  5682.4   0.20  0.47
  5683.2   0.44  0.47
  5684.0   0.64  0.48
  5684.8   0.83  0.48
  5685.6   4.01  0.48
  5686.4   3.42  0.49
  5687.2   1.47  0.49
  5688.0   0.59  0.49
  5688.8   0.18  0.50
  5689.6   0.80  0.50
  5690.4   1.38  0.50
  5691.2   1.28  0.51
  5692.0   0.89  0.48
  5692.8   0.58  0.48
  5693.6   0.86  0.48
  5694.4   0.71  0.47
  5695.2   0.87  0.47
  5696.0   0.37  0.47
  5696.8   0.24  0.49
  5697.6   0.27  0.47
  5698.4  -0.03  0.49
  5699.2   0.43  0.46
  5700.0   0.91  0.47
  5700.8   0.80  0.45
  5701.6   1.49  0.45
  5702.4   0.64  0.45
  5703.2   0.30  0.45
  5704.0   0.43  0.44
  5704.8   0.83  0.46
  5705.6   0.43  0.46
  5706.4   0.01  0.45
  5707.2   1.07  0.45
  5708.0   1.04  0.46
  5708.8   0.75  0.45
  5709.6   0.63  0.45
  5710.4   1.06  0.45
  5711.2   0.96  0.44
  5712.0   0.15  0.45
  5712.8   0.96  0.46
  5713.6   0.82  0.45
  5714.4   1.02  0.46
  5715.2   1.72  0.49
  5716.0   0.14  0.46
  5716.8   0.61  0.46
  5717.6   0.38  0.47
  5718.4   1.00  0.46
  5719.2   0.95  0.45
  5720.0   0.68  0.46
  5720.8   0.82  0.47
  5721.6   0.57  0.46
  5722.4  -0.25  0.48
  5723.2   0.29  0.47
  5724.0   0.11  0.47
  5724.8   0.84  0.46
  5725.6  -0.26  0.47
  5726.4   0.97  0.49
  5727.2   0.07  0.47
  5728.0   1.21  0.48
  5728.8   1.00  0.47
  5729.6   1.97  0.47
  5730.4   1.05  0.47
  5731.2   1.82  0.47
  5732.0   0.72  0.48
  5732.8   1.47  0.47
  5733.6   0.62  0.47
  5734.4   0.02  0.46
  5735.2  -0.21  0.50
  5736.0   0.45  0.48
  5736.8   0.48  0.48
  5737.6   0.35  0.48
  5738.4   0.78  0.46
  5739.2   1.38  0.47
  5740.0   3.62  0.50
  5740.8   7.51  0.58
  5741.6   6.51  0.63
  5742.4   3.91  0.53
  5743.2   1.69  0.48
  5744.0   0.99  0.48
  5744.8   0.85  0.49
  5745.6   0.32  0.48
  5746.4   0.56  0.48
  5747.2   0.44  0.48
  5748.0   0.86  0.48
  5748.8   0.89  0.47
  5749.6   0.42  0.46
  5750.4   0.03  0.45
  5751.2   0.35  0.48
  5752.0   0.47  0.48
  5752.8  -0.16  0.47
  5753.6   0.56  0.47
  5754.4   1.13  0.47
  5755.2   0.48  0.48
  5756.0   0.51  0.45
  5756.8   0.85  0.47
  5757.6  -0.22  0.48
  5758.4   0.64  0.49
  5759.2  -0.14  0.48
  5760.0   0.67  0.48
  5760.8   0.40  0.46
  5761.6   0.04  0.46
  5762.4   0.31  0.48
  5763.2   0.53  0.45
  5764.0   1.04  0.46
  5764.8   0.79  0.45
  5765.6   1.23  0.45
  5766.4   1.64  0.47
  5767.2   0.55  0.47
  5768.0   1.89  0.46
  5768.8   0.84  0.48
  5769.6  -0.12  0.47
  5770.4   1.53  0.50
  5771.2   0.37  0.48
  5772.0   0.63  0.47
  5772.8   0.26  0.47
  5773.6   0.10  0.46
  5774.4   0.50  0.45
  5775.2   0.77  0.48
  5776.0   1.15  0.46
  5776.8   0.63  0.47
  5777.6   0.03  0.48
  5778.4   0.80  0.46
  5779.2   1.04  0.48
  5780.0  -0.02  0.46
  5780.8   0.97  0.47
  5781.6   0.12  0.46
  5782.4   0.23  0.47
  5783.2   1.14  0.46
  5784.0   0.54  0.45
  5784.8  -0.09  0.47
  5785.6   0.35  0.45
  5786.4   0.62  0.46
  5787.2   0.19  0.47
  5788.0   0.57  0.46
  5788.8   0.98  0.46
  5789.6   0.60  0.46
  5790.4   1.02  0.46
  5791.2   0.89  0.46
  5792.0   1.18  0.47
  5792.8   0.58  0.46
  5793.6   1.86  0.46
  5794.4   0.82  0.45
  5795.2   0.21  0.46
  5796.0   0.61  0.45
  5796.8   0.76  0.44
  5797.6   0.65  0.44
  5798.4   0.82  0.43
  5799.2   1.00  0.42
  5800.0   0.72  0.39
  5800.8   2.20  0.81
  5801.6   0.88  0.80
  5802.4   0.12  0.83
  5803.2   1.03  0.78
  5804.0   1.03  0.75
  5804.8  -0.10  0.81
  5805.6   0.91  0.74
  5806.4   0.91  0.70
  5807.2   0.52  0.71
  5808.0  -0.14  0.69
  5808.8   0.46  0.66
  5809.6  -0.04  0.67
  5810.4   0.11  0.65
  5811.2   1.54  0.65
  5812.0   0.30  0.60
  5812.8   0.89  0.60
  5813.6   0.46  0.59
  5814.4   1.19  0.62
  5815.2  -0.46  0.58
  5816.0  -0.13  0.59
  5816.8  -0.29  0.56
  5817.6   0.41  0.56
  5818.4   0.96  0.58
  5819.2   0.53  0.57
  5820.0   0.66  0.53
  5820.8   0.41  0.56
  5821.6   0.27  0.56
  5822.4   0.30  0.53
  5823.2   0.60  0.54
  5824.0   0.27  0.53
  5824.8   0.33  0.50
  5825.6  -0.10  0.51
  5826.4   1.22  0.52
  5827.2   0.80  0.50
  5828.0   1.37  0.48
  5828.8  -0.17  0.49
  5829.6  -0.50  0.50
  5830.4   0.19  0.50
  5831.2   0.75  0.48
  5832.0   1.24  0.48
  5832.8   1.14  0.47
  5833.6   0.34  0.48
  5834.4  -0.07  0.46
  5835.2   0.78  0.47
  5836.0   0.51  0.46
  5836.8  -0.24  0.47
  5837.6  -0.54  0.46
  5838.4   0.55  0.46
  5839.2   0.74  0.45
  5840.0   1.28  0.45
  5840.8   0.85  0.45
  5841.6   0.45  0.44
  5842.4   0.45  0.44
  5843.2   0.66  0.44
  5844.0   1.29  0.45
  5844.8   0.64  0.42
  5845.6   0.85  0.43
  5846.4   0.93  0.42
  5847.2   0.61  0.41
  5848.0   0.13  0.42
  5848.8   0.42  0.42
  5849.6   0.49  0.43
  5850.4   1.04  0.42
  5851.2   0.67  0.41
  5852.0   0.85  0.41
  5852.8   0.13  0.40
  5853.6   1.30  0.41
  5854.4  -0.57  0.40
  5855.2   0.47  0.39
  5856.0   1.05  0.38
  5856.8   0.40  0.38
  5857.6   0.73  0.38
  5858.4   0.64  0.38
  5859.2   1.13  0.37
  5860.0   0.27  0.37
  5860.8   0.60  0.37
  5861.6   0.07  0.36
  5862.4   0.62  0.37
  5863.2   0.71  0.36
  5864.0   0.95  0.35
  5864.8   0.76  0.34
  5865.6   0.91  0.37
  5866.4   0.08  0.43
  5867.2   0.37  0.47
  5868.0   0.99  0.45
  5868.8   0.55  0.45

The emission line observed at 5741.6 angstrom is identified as [O III] 5007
